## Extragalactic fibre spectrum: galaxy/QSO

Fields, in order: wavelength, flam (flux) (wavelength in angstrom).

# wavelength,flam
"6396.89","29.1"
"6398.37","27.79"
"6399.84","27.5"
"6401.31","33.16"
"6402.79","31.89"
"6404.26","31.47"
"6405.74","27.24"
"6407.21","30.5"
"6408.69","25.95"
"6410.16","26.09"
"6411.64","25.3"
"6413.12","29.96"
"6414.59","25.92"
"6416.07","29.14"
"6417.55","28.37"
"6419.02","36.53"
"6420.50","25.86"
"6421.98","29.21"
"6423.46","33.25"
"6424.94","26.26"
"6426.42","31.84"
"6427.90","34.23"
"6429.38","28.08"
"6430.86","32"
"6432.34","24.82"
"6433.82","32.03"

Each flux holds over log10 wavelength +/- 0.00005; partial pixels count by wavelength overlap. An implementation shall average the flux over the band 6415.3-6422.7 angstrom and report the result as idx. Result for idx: 29.8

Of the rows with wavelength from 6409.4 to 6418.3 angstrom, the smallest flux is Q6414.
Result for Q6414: 25.3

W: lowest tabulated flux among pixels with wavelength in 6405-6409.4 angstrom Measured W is 25.95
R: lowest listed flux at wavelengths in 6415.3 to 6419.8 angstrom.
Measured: 28.37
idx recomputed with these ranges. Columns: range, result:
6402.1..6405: 31.7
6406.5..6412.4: 26.9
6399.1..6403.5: 30.8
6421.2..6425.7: 29.5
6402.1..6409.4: 29.4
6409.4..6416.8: 27.3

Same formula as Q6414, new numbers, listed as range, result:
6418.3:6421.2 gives 25.86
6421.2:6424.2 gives 29.21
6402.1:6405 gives 31.47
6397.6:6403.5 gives 27.5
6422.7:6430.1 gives 26.26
